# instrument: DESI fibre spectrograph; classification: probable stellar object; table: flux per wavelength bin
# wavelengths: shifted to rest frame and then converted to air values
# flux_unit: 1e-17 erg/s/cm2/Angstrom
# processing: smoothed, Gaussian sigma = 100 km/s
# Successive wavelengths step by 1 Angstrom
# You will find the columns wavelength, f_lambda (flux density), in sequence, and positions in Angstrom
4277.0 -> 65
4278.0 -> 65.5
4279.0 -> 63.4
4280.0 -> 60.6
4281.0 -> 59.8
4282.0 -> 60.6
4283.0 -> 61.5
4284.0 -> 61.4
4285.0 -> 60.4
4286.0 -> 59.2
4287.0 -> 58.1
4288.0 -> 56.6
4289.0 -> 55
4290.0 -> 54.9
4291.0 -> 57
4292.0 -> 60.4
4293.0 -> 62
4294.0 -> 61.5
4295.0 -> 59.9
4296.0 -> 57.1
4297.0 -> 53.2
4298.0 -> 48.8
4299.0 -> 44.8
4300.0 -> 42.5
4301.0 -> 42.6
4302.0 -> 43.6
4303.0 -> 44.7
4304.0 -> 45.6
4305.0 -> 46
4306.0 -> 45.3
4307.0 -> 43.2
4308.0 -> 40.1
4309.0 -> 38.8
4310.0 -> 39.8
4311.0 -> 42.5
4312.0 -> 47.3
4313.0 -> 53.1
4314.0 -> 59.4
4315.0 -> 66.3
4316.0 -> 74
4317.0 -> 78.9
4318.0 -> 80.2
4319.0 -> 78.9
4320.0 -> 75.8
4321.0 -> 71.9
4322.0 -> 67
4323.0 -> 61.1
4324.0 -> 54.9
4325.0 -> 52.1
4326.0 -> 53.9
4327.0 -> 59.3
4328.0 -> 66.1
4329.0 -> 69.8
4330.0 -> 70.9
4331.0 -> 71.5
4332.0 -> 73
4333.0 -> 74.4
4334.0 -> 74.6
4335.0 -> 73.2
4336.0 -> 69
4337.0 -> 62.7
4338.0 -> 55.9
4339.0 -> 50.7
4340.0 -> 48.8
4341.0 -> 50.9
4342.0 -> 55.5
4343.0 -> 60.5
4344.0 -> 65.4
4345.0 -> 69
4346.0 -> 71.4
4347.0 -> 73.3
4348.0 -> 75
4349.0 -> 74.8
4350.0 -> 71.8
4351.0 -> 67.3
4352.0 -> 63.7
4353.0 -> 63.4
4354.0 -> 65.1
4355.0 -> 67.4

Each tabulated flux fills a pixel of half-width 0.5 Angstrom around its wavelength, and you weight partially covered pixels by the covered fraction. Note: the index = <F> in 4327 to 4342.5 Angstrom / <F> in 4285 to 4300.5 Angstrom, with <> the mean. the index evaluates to 1.2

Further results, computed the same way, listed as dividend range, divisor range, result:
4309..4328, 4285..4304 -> 1.15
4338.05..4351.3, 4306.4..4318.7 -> 1.15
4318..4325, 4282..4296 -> 1.15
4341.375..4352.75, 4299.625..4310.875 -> 1.58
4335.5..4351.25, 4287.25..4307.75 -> 1.25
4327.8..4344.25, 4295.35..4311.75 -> 1.42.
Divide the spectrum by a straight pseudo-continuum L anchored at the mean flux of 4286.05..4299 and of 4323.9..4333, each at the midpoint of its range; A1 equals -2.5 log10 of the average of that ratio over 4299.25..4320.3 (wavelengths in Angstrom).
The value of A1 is 0.138 mag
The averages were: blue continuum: 56.6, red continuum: 64.5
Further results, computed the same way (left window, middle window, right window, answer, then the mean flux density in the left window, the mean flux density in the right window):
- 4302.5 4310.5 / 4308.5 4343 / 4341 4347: -0.17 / 42.9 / 64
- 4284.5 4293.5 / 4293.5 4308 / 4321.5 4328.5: 0.21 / 58.2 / 59.2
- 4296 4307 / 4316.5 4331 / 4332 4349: -0.19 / 46.1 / 65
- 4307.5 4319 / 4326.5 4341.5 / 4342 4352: -0.01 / 57.4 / 68.8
